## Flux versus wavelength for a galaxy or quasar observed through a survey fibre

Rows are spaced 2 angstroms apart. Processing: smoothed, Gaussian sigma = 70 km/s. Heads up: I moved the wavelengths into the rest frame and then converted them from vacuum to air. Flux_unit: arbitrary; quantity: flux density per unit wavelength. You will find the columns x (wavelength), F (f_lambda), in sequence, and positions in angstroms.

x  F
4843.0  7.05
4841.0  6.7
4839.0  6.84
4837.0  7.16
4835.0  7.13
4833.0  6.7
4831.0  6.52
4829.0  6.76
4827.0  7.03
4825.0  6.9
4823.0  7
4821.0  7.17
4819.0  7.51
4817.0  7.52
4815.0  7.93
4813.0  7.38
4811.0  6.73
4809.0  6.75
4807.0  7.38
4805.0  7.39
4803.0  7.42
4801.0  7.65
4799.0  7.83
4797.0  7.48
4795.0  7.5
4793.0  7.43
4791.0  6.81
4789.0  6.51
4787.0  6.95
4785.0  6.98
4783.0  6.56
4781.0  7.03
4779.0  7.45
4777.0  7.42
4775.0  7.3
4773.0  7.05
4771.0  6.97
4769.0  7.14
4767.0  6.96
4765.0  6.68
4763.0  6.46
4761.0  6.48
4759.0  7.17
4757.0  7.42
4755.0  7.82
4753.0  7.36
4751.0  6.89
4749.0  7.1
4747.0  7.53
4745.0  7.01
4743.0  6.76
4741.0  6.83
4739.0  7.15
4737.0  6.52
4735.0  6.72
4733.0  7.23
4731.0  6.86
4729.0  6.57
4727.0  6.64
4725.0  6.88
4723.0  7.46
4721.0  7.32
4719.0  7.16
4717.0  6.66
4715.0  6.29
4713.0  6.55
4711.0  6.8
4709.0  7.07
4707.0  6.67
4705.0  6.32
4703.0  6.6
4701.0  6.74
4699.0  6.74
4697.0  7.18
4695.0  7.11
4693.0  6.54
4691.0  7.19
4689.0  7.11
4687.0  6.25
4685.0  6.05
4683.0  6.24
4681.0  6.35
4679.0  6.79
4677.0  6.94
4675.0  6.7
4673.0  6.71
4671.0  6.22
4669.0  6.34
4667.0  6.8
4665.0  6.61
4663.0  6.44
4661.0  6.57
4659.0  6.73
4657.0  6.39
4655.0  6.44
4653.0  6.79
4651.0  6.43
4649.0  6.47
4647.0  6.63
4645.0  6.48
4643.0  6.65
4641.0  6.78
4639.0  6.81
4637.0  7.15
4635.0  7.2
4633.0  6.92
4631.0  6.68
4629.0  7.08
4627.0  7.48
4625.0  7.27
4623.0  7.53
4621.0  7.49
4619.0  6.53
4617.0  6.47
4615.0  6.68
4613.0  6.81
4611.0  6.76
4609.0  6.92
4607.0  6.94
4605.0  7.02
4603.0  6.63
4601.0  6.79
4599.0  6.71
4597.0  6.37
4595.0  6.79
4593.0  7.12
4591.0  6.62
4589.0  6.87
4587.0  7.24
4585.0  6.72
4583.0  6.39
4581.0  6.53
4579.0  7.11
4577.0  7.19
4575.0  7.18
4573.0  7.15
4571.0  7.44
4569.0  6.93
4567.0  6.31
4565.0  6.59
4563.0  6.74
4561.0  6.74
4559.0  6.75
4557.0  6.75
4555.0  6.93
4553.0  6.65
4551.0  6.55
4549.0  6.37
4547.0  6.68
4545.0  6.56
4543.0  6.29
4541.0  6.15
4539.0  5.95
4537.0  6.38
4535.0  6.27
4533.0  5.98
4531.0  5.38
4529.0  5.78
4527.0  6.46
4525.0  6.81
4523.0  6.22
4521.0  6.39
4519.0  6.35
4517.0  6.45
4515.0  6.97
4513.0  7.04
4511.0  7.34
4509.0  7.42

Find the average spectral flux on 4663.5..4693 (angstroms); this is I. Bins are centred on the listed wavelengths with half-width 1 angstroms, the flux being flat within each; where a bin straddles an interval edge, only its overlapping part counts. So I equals 6.59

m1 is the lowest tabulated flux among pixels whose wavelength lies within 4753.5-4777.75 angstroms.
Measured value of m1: 6.46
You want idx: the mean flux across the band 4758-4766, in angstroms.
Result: 6.7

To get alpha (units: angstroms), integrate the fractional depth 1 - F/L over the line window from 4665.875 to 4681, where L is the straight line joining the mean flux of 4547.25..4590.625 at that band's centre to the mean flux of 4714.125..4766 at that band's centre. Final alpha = 0.6 angstroms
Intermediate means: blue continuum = 6.81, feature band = 6.62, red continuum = 6.96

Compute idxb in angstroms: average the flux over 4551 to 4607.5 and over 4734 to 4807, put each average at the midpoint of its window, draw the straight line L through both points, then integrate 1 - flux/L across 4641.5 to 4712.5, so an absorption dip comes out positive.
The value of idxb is 3.4 angstroms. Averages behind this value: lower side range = 6.82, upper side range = 7.11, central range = 6.63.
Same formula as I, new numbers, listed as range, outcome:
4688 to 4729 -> 6.84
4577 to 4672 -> 6.78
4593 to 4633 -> 6.9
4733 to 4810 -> 7.1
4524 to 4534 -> 6.08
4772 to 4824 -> 7.24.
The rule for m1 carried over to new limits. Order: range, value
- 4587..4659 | 6.37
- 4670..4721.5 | 6.05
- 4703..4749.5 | 6.29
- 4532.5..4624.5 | 5.95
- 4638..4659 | 6.39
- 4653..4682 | 6.22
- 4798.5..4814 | 6.73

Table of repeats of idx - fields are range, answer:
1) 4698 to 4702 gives 6.74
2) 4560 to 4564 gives 6.74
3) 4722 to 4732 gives 6.88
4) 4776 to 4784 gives 7.12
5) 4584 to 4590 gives 6.94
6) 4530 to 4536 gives 5.88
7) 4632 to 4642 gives 6.97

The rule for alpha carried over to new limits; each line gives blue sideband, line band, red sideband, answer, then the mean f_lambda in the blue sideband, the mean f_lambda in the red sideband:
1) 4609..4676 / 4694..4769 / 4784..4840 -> 0.6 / 6.76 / 7.16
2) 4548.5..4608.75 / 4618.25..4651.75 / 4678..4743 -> -0.6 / 6.81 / 6.77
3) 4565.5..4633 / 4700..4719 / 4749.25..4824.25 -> 1.1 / 6.9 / 7.17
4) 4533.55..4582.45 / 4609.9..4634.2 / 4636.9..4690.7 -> -1.3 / 6.67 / 6.59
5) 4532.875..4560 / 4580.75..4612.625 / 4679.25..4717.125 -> -1.2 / 6.46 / 6.66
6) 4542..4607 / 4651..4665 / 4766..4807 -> 0.8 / 6.77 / 7.2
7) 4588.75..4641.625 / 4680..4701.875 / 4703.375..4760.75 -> 0.8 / 6.91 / 6.95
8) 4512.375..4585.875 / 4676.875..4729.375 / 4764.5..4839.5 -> 1.3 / 6.57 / 7.13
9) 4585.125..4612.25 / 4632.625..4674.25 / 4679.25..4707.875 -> 0.5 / 6.83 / 6.65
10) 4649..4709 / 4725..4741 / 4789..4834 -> 0.1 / 6.63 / 7.2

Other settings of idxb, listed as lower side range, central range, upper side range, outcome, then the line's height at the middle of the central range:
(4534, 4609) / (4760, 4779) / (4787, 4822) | 0.66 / 7.22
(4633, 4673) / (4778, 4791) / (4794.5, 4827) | 0.56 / 7.22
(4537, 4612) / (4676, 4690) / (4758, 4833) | 0.78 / 6.92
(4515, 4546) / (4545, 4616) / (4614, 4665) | -3.21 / 6.5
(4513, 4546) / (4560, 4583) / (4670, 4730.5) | -1.70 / 6.4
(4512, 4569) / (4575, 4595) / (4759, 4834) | -0.95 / 6.57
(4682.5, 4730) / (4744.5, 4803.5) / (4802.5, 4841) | -1.55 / 6.96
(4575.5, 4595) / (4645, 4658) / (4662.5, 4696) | 0.33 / 6.69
